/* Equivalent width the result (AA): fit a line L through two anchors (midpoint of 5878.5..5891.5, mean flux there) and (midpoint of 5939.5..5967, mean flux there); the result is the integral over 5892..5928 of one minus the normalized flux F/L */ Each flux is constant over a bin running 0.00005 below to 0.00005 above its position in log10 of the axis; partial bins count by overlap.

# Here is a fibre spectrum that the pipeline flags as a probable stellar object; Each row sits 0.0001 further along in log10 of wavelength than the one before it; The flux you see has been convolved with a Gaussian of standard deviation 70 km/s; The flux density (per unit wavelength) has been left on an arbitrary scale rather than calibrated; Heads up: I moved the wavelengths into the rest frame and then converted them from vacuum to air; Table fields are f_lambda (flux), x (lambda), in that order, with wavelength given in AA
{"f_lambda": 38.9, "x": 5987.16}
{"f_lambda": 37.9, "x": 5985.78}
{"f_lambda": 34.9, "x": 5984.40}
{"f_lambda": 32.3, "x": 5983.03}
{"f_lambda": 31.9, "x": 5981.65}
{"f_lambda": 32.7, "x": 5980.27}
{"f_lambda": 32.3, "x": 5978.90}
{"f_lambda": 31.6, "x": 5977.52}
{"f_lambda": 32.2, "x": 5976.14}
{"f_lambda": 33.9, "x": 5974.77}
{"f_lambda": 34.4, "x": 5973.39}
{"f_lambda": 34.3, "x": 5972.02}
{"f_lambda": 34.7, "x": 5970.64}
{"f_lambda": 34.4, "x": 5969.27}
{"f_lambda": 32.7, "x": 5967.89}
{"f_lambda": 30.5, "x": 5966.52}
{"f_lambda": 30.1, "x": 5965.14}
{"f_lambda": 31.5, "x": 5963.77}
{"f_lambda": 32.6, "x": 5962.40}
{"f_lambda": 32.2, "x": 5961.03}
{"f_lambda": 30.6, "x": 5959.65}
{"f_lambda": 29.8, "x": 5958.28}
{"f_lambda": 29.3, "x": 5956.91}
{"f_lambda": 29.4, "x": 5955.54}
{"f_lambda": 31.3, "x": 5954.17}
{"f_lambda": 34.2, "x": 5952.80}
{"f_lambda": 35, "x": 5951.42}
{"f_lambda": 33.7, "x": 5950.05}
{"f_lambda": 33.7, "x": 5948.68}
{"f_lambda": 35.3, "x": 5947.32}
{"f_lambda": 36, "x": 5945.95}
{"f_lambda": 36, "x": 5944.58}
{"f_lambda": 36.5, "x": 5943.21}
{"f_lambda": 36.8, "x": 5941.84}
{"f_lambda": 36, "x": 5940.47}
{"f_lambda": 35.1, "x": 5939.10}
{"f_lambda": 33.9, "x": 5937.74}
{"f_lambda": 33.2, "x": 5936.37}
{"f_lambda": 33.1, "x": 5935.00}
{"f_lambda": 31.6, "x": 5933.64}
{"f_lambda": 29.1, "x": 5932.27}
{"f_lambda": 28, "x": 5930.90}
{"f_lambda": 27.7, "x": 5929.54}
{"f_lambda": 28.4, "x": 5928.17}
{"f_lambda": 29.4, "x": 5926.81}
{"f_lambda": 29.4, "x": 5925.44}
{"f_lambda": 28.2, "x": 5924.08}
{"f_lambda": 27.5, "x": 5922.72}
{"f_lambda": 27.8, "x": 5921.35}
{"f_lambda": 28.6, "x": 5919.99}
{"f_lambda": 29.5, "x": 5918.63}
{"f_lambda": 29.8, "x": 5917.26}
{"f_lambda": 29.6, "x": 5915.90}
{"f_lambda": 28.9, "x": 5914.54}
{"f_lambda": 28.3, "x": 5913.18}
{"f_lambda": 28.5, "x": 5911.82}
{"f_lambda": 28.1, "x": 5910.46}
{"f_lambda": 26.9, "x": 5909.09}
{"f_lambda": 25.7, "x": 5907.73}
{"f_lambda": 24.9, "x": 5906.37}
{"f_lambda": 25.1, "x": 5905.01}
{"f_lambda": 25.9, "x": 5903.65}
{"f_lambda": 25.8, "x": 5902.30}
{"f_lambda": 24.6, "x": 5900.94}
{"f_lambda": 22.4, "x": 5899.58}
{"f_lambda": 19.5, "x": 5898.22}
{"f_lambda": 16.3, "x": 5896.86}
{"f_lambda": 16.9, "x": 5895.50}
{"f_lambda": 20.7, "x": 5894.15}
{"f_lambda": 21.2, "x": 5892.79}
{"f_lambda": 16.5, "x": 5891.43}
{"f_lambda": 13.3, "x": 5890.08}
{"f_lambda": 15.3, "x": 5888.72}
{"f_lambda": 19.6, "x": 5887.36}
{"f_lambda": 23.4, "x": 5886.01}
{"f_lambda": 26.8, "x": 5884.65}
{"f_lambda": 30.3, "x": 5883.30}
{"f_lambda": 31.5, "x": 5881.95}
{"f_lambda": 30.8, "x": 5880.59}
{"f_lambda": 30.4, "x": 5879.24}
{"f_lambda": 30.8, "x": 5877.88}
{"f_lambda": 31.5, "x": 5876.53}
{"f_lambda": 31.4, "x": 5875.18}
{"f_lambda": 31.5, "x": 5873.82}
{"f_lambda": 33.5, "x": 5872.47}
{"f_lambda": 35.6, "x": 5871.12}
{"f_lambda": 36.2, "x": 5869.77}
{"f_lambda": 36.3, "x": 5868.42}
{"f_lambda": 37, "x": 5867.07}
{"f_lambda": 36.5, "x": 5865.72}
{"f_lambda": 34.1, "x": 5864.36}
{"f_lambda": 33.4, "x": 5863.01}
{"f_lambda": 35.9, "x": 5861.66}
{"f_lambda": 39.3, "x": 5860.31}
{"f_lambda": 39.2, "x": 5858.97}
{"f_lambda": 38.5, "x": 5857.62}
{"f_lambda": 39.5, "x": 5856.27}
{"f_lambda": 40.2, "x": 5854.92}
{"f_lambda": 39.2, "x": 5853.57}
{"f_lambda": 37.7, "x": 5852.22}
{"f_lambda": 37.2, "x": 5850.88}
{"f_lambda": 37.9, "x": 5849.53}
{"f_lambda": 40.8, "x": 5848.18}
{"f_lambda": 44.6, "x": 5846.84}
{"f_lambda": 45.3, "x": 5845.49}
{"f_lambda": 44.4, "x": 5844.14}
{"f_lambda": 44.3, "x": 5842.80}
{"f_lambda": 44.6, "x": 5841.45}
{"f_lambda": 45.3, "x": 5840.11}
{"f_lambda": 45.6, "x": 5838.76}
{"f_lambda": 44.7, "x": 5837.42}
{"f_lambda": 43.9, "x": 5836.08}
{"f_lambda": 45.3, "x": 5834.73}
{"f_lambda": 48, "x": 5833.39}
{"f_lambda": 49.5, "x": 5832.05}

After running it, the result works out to 2.3 AA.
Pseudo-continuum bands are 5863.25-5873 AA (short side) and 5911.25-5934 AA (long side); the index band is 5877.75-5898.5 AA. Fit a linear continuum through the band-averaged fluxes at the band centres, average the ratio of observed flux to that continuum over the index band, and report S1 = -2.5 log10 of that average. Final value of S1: 0.42 mag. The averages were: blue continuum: 35.5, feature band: 22.5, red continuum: 28.8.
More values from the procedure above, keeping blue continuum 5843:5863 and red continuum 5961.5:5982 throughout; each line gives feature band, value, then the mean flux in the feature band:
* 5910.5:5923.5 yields 0.25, 28.7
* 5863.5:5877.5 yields 0.14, 34.3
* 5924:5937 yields 0.18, 29.9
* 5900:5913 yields 0.36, 26.2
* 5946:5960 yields 0.04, 32.5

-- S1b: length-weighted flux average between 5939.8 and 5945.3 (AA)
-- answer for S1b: 36.3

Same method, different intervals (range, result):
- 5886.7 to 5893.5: 17.2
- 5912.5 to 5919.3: 29.2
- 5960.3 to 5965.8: 31.6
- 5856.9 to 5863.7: 37.3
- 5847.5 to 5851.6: 38.7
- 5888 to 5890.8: 14.4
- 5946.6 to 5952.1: 34.5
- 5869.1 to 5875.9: 33.6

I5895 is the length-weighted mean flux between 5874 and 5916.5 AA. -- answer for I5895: 24.9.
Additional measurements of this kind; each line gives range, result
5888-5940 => 26.2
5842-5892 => 33.8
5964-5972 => 32.6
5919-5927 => 28.5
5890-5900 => 18.6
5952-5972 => 31.8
